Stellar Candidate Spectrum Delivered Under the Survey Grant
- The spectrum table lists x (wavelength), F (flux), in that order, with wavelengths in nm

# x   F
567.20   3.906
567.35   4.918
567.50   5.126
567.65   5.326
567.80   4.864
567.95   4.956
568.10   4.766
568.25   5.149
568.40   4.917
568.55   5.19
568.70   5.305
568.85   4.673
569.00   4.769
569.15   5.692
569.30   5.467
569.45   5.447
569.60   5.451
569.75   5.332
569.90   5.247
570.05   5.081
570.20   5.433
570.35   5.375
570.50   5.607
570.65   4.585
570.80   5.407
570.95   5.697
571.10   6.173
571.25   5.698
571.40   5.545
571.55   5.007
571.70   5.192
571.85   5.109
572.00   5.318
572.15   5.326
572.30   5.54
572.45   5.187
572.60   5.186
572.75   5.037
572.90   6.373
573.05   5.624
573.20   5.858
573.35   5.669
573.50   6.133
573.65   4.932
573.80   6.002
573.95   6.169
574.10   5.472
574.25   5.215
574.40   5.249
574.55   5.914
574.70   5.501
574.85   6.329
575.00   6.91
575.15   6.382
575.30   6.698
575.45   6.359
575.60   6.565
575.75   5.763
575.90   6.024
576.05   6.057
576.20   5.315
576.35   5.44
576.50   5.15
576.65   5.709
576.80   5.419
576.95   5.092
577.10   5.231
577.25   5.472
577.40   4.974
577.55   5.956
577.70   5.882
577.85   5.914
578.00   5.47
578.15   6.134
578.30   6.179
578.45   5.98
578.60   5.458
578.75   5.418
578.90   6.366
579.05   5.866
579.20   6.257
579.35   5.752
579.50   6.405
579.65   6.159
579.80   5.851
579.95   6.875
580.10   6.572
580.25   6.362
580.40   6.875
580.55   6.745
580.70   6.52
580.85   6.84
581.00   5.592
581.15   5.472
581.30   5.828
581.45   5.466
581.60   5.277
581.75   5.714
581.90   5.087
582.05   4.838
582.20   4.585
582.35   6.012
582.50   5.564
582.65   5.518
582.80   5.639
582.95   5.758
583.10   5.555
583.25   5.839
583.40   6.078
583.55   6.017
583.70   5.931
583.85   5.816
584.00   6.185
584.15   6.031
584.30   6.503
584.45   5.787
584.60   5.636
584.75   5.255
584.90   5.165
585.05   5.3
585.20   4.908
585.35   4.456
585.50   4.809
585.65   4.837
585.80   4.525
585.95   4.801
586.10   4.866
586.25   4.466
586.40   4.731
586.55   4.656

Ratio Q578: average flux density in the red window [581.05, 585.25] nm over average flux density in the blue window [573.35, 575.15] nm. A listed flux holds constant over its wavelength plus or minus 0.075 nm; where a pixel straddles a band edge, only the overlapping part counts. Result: 0.96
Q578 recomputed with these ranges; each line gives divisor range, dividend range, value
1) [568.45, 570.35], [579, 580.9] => 1.22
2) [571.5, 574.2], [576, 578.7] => 1.02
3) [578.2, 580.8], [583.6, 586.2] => 0.86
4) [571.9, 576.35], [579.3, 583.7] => 1.02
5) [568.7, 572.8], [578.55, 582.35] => 1.12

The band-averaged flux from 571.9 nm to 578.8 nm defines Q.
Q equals 5.72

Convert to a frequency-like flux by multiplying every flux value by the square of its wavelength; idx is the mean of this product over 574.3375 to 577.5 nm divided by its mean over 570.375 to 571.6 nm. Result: 1.08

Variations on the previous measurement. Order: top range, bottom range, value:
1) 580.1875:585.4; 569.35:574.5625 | 1.09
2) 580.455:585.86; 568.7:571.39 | 1.09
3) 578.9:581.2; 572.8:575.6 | 1.08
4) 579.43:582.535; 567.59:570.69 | 1.19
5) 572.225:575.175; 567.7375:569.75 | 1.13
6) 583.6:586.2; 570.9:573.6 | 1.01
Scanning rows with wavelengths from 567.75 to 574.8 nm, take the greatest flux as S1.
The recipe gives 6.373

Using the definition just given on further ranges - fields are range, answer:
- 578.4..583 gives 6.875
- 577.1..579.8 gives 6.405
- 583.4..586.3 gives 6.503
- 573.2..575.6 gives 6.91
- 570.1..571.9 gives 6.173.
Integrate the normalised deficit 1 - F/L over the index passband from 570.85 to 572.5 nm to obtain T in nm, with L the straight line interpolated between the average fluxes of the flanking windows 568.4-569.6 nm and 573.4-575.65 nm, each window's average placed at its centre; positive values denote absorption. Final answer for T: 0.04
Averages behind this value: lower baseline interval 5.22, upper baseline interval 5.98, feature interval 5.44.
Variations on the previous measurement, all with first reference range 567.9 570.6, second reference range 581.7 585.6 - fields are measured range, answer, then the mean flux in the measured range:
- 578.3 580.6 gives -0.32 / 6.19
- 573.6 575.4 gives -0.20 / 5.92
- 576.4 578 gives -0.03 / 5.48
